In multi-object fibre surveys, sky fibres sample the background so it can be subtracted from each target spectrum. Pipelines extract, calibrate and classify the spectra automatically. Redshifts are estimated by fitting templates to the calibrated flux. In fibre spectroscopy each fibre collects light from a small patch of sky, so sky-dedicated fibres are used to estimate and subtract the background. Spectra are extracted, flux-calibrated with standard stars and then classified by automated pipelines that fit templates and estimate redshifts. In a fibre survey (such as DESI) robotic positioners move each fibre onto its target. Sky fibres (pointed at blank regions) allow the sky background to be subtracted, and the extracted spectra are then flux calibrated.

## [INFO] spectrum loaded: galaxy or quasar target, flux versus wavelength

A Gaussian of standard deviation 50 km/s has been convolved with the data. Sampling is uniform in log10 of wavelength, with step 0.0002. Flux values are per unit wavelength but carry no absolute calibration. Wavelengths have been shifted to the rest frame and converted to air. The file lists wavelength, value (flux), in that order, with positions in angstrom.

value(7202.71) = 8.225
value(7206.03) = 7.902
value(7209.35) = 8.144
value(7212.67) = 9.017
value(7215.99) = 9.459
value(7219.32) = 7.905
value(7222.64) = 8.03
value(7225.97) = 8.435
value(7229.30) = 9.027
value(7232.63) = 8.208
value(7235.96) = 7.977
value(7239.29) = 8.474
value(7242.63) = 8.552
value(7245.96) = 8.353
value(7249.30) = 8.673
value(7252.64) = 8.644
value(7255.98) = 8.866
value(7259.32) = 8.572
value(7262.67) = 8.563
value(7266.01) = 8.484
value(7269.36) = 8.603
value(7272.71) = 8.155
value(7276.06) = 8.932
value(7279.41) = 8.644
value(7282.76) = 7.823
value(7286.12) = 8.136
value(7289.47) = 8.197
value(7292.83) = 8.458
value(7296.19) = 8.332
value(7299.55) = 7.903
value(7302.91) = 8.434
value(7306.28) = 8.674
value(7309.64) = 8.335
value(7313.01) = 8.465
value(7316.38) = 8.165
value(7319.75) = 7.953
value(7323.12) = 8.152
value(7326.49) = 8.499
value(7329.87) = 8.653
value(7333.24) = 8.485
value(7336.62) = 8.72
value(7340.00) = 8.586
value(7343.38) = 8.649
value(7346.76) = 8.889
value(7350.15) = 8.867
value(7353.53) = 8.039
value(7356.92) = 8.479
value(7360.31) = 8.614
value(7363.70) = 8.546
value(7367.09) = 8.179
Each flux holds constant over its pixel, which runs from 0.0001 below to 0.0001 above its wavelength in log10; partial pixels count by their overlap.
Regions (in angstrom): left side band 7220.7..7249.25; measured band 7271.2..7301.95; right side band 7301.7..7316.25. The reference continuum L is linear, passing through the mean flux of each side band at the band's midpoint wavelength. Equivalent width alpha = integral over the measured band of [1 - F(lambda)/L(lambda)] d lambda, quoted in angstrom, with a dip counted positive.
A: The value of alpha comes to 0.50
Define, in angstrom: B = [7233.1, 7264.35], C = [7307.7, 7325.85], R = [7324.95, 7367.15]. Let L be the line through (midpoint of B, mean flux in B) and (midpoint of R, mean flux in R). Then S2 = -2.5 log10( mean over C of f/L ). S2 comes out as 0.04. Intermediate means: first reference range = 8.51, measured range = 8.24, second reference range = 8.57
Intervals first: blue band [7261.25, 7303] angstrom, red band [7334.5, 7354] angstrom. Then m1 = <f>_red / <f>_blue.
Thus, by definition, 1.04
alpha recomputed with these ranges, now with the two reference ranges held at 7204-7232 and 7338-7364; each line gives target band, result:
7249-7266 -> -0.27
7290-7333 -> 1.09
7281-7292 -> 0.57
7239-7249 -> 0.01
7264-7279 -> -0.06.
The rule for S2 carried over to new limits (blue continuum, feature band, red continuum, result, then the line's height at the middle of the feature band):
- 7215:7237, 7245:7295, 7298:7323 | -0.02 mag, 8.34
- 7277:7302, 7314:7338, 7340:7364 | 0.01 mag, 8.44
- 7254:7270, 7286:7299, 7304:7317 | 0.03 mag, 8.5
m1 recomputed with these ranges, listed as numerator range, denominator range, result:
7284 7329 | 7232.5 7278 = 0.97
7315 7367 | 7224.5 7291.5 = 1.00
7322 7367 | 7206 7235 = 1.01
